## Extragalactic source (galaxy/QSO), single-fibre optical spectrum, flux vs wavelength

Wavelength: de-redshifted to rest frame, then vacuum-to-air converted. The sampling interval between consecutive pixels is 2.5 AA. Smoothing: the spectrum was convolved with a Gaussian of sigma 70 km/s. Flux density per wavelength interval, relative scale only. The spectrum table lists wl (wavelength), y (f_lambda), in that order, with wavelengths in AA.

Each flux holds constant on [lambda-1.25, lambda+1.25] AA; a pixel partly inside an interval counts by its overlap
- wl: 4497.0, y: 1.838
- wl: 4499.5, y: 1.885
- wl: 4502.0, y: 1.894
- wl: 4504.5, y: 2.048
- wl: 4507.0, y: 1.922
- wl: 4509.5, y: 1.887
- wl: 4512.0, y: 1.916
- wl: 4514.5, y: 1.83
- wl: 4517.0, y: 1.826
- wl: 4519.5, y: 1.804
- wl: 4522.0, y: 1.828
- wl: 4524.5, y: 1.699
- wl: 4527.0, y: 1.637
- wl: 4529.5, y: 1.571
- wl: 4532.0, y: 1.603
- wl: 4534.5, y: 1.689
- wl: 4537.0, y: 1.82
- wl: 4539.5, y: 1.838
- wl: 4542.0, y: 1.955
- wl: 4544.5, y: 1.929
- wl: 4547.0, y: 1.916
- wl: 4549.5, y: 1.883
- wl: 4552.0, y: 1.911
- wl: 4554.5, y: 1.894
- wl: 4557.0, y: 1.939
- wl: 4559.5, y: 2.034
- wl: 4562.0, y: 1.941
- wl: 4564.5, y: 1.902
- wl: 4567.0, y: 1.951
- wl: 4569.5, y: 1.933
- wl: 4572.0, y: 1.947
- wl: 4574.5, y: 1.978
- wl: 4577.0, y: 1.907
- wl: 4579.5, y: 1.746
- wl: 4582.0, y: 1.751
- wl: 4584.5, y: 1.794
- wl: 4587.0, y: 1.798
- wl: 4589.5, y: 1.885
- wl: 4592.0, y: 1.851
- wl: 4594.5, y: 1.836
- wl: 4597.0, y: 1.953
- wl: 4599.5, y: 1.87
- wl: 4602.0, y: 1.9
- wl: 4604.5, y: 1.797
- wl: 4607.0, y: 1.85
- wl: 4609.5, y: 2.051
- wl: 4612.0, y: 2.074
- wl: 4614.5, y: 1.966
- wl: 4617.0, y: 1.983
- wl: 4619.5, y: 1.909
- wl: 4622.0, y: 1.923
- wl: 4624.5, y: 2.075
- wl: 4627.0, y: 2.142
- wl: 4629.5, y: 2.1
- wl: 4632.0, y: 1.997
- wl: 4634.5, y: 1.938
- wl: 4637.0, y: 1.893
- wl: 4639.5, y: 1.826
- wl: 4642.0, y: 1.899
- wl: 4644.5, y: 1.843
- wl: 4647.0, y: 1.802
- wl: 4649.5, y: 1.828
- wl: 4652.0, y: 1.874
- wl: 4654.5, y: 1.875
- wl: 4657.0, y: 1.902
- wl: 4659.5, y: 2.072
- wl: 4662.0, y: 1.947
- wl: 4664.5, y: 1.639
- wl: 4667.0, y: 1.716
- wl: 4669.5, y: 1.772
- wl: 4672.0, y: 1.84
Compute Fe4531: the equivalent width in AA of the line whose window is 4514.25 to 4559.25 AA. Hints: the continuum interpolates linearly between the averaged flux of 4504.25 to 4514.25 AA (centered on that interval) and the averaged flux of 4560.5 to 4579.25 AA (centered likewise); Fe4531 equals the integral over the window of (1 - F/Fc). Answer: 2.6 AA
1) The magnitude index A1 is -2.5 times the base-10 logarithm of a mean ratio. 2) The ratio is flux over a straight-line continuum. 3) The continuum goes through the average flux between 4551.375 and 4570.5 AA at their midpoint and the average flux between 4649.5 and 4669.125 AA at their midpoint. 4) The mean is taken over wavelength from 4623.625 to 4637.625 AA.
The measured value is -0.08 mag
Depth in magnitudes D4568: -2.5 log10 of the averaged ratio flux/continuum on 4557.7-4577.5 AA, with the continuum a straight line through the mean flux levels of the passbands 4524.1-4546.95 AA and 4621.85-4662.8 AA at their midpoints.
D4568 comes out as -0.08 mag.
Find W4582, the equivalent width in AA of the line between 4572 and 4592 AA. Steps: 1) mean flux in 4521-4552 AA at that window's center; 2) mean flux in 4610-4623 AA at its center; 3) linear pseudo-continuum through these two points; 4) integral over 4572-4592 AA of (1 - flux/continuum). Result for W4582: 0.5 AA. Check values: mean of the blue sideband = 1.79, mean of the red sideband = 1.98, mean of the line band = 1.84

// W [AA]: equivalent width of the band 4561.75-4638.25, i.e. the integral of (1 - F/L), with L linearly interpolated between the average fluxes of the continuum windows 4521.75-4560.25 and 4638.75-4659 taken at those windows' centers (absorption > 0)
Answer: -3.3 AA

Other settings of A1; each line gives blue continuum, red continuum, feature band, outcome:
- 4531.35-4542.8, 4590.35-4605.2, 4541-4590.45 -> -0.04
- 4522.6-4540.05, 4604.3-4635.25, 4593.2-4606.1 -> 0.03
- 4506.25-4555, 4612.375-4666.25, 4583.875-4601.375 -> 0.01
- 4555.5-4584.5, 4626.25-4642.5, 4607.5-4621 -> -0.02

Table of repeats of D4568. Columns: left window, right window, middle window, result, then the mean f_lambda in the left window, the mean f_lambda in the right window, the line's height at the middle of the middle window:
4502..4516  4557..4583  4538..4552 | 0.01 mag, 1.92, 1.91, 1.91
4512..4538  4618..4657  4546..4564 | -0.08 mag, 1.74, 1.93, 1.79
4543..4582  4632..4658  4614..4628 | -0.06 mag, 1.92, 1.87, 1.89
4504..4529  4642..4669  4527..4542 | 0.07 mag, 1.83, 1.85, 1.83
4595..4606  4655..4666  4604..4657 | -0.03 mag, 1.88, 1.89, 1.88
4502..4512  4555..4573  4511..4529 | 0.09 mag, 1.94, 1.95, 1.94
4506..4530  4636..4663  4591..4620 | -0.04 mag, 1.8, 1.89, 1.86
